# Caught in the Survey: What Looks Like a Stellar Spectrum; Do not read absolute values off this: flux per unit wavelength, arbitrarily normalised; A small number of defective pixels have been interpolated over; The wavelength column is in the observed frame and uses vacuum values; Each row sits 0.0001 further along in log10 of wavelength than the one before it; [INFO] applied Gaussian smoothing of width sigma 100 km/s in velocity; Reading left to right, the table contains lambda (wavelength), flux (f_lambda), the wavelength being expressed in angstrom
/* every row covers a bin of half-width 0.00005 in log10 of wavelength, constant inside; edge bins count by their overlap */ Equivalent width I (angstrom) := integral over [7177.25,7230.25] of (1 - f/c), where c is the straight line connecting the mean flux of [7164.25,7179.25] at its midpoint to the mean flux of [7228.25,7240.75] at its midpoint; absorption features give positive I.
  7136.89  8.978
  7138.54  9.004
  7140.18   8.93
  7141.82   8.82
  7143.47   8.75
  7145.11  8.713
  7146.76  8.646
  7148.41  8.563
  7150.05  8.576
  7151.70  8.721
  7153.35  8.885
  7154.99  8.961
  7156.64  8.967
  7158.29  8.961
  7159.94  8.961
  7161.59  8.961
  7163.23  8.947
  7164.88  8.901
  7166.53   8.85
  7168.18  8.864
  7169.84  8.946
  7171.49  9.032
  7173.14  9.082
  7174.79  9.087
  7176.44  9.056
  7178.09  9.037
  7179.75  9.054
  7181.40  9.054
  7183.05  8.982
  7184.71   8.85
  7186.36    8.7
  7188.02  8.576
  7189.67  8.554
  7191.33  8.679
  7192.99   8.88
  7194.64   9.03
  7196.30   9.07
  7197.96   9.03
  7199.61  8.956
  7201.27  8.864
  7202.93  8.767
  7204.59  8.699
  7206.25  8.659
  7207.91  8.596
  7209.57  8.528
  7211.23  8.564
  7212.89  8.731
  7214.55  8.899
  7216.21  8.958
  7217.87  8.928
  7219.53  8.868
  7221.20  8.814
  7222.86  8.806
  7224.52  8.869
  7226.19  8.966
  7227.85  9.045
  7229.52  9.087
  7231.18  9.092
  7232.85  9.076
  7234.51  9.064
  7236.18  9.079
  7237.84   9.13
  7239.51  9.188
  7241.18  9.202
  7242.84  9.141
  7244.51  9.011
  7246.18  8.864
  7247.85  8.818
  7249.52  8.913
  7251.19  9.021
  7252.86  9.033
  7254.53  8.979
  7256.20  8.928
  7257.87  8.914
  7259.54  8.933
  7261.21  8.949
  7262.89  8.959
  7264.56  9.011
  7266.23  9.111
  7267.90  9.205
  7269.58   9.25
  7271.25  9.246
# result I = 1.15 angstrom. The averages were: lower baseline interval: 8.98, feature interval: 8.85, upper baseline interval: 9.1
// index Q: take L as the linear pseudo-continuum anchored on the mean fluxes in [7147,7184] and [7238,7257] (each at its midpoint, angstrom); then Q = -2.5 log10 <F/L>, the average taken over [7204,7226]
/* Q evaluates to 0.03 mag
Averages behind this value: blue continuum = 8.92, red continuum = 9.01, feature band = 8.77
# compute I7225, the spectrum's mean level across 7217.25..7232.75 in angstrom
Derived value 8.94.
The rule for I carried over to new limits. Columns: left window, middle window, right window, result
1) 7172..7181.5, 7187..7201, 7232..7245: 0.36 angstrom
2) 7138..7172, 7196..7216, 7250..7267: 0.31 angstrom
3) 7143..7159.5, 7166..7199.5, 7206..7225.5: -0.56 angstrom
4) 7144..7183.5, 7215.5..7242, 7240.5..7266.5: -0.14 angstrom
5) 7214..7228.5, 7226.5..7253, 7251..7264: -0.33 angstrom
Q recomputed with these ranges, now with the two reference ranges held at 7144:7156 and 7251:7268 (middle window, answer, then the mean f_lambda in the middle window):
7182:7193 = 0.01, 8.74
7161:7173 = -0.02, 8.94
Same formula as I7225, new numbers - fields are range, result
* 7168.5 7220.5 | 8.86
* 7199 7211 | 8.71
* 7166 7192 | 8.9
